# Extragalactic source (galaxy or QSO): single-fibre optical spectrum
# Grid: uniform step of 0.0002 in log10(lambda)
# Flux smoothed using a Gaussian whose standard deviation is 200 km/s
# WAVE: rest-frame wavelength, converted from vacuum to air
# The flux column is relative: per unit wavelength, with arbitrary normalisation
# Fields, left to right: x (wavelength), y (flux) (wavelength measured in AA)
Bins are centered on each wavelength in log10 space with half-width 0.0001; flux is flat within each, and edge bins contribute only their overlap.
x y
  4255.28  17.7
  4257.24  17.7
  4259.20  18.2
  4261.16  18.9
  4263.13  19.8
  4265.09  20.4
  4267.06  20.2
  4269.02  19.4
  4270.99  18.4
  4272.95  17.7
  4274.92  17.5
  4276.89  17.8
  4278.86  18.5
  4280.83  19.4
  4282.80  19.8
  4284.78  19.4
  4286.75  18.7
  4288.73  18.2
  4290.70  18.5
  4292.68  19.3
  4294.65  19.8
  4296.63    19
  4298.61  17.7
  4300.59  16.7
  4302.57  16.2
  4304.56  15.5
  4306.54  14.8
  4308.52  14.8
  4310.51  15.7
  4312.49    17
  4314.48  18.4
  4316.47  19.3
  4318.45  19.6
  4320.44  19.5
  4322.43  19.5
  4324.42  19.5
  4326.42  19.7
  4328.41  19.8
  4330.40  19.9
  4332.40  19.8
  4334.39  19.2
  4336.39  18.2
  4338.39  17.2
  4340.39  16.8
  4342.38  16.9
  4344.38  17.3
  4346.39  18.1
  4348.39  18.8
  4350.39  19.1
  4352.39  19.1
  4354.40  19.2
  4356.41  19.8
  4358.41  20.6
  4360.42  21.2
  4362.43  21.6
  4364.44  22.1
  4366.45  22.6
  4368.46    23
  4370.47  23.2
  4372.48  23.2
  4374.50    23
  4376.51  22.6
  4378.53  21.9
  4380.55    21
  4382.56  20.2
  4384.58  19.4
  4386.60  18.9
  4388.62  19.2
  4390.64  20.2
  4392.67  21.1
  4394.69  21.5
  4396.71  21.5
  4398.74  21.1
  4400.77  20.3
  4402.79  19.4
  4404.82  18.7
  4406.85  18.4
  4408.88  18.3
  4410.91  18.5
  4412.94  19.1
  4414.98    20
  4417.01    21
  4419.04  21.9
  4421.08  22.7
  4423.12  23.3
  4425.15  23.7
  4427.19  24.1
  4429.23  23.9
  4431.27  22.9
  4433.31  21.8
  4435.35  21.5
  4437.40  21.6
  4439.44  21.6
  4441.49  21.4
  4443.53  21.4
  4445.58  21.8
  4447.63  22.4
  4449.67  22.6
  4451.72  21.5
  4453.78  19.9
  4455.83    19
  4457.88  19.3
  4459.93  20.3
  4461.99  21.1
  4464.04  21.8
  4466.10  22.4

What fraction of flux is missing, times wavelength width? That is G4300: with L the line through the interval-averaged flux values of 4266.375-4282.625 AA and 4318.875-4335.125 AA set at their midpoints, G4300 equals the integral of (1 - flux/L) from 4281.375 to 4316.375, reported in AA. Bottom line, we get 2.58 AA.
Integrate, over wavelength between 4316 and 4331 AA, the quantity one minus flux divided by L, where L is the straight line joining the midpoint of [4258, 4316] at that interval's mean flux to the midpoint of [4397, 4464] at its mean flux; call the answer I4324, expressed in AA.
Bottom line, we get -0.6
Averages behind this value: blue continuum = 18.1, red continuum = 21.1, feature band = 19.6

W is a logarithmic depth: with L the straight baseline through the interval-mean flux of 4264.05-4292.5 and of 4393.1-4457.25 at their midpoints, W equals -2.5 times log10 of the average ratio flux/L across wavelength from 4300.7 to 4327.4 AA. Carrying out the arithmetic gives 0.11 mag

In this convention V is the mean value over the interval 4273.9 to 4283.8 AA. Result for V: 18.6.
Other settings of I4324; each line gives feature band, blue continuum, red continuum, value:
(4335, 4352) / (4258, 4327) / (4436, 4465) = 1.21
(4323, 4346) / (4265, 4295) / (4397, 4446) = 1.38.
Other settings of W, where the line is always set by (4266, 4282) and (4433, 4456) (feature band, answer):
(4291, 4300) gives 0.01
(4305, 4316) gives 0.18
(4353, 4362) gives -0.01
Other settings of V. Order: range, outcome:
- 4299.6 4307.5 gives 15.8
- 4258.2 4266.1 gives 19.3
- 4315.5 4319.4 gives 19.5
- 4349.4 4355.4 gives 19.1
